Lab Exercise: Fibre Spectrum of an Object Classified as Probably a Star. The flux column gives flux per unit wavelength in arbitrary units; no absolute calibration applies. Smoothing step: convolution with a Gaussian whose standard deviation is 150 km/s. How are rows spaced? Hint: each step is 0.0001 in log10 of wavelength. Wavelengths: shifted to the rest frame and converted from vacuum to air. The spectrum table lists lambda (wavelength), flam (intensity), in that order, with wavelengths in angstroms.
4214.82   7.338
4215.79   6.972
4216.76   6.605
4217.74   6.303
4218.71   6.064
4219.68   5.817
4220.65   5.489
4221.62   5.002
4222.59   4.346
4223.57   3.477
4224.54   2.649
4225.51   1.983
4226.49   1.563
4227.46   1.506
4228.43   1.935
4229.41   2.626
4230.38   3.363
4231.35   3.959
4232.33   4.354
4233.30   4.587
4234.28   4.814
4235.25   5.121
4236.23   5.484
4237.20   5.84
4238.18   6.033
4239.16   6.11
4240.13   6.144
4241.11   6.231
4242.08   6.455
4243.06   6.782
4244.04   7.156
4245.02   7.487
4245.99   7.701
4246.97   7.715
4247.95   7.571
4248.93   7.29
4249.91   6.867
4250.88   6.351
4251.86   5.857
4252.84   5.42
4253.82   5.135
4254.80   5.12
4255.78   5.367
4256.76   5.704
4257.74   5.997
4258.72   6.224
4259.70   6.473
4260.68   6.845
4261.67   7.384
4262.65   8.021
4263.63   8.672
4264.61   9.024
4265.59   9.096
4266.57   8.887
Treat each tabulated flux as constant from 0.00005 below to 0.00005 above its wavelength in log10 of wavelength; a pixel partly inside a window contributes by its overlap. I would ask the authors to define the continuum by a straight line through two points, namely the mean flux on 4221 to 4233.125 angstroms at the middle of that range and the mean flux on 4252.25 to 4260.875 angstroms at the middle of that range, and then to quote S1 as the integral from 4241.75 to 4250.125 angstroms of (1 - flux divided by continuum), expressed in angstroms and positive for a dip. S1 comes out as -4.2 angstroms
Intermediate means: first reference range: 3.13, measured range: 7.24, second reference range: 5.78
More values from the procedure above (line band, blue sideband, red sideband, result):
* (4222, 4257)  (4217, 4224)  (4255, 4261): 3.3 angstroms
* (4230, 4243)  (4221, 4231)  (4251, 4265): -3.9 angstroms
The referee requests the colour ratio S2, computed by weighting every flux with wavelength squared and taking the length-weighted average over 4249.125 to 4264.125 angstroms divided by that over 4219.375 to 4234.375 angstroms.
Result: 1.8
